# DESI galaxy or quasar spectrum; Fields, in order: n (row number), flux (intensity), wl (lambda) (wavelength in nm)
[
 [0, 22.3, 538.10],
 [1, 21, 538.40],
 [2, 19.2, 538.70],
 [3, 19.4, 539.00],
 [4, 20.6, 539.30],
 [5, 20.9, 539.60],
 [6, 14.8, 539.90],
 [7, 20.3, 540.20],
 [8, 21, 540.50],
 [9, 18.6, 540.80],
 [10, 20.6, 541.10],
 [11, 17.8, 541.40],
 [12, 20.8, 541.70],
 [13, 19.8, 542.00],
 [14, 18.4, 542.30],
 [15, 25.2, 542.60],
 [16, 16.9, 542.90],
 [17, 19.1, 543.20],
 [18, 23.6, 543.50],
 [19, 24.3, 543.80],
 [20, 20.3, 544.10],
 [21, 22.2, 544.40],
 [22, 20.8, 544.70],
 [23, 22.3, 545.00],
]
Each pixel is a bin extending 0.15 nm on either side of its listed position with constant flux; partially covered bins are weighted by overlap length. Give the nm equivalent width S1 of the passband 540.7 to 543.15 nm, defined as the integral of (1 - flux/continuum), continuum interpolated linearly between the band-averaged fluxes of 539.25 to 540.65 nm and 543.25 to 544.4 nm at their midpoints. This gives 0.14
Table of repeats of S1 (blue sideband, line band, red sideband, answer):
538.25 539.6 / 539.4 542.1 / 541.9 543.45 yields 0.096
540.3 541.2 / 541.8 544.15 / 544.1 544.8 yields -0.019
